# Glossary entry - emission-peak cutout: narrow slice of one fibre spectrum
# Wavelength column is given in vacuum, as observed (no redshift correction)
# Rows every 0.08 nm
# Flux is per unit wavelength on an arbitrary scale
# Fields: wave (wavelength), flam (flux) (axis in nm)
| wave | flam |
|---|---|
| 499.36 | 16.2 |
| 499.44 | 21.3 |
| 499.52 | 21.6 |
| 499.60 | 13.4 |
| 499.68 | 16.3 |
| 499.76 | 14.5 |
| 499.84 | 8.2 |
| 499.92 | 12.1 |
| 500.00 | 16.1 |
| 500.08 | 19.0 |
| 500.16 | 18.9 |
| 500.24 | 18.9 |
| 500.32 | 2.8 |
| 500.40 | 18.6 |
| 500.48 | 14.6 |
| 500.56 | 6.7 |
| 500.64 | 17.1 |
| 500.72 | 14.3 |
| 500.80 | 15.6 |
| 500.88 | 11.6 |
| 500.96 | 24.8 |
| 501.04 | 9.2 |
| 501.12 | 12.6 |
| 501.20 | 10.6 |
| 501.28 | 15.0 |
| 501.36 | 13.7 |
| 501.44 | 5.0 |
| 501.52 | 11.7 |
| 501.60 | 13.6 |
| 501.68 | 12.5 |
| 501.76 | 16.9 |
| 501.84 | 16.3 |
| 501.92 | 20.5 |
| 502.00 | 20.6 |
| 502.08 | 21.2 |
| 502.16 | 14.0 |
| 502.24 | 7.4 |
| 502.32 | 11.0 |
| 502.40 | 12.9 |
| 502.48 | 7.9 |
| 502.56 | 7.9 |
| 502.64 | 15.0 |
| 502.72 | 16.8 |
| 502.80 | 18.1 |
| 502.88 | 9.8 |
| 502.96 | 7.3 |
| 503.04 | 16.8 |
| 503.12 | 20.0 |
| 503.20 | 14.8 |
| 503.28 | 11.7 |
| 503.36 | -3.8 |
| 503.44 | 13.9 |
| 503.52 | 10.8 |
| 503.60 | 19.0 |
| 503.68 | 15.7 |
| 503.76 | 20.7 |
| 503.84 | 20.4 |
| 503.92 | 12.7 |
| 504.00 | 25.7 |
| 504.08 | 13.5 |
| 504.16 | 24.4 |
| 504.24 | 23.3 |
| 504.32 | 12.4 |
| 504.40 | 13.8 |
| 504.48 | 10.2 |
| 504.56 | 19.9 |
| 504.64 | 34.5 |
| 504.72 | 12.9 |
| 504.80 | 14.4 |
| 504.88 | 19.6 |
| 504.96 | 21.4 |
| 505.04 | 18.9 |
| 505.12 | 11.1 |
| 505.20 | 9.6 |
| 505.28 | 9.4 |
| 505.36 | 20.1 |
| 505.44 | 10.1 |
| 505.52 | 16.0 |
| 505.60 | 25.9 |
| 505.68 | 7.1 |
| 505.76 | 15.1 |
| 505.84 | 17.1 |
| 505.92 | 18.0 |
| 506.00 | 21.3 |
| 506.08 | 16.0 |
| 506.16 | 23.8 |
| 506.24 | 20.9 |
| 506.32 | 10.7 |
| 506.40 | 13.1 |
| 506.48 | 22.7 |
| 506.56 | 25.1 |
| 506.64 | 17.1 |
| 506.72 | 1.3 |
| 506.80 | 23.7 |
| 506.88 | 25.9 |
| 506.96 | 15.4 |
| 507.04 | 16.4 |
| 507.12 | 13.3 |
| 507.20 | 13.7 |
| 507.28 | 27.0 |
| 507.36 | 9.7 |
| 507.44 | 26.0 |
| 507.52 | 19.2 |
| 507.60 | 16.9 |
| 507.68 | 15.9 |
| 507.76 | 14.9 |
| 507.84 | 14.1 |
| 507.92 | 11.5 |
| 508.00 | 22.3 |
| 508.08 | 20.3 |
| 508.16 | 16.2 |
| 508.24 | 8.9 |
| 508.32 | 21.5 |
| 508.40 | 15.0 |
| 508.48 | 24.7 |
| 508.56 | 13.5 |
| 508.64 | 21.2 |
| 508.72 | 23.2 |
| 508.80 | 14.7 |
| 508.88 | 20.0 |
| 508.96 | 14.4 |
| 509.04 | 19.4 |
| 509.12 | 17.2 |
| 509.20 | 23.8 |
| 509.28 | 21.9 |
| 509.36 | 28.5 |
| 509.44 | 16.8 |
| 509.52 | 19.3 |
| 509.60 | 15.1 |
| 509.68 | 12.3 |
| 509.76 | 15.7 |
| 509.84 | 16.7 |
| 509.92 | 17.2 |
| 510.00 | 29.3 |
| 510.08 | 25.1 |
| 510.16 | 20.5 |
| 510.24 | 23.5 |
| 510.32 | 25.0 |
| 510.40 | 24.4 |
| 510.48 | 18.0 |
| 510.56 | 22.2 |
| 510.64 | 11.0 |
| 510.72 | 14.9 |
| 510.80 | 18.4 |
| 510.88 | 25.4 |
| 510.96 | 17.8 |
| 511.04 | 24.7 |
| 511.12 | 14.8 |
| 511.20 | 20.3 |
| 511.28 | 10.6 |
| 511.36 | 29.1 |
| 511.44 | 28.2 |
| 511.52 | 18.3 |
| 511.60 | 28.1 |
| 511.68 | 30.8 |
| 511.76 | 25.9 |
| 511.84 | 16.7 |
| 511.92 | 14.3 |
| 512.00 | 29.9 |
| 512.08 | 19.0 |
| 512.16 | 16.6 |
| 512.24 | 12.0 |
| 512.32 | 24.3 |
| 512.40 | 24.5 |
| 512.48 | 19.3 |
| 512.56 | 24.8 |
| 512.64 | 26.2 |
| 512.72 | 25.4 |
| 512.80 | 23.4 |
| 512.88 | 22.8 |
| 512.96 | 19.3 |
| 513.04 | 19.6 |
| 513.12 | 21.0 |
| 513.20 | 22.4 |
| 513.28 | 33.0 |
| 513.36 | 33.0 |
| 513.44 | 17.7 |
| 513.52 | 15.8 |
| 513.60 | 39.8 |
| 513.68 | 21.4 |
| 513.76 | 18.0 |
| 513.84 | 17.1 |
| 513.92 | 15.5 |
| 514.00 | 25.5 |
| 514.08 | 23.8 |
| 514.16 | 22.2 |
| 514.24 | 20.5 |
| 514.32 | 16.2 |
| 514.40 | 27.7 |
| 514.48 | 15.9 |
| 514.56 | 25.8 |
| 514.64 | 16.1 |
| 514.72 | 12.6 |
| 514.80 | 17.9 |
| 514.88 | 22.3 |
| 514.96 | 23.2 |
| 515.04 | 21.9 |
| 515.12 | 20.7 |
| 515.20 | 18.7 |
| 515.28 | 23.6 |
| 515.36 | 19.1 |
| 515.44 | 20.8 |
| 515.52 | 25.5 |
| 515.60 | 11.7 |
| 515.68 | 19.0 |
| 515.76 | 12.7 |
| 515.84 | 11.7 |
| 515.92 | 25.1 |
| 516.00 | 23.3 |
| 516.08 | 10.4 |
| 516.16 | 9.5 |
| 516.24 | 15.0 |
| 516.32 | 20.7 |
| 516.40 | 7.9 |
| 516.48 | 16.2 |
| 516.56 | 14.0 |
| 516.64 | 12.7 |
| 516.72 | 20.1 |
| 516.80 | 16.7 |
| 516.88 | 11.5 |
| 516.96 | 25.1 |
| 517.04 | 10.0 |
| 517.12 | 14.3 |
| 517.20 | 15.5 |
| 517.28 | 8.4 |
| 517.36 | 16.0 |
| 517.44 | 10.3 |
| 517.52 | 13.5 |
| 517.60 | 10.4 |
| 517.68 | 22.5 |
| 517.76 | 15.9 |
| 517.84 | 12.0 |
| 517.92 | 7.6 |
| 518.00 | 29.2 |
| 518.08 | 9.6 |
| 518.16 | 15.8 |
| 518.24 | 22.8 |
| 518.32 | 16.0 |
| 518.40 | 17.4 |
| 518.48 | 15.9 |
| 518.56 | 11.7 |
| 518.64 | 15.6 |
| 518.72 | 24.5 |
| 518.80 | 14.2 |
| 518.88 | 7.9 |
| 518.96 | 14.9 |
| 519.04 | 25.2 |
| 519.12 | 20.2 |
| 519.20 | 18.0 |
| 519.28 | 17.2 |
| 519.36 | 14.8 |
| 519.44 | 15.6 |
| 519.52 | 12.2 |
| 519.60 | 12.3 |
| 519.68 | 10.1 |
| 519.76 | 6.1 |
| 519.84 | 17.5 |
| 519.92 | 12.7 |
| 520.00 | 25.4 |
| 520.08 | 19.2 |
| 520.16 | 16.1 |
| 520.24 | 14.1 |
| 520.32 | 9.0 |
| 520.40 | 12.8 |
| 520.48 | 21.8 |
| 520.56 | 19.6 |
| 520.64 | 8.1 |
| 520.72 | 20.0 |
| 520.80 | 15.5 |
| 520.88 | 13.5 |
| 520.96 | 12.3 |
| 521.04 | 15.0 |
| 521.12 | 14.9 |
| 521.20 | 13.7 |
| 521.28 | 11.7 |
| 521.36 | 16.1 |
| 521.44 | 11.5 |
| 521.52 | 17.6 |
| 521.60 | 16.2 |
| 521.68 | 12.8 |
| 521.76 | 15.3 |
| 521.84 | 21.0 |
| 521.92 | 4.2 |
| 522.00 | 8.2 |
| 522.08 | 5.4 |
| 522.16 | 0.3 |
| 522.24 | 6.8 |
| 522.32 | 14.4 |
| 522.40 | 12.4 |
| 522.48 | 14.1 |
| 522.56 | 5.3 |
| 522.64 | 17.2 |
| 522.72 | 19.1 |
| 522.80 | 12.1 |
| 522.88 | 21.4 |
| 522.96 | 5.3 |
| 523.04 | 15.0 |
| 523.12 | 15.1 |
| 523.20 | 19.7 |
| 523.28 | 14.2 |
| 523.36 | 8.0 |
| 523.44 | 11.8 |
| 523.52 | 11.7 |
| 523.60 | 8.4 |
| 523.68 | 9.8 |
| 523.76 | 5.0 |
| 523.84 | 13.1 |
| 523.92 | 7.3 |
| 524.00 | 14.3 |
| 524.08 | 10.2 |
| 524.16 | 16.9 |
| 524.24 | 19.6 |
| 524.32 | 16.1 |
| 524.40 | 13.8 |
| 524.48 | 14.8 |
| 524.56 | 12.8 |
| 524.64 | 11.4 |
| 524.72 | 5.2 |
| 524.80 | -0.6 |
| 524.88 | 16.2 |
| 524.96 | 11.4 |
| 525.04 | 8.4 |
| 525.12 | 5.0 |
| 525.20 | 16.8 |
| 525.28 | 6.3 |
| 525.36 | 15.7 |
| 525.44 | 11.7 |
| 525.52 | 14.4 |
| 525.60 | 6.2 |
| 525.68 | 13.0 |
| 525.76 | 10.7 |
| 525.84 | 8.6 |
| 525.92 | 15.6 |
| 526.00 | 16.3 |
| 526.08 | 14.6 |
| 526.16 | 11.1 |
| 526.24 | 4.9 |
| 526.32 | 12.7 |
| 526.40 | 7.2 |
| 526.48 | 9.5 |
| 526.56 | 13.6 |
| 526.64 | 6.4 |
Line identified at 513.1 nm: C III]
